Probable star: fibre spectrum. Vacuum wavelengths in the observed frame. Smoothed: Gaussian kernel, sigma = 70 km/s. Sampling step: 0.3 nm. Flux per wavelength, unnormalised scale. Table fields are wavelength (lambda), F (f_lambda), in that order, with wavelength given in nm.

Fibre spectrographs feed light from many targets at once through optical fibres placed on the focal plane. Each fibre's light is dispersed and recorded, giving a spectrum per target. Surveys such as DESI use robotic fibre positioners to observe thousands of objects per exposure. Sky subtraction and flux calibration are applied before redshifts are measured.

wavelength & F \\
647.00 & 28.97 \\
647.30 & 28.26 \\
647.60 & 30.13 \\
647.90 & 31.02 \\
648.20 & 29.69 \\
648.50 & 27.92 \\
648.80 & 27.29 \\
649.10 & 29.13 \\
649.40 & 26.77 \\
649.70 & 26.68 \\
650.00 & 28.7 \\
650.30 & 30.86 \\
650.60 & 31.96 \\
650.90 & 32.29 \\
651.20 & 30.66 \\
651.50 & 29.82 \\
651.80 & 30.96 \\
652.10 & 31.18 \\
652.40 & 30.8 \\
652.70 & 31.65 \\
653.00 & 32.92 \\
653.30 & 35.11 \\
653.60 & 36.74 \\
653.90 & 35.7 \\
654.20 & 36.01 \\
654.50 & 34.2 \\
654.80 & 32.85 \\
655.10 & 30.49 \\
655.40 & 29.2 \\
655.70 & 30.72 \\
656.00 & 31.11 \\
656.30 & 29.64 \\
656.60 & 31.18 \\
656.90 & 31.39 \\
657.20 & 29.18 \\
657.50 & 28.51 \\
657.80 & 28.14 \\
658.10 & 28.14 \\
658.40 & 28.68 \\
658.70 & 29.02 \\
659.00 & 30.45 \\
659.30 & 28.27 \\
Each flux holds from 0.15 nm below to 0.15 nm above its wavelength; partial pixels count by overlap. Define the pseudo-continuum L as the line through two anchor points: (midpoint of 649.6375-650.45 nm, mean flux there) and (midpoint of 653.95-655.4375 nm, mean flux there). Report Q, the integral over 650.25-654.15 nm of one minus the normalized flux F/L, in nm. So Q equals -0.21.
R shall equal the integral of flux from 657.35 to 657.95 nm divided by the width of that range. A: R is 28.3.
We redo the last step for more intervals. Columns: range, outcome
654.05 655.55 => 32.5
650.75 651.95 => 30.9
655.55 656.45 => 30.5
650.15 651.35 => 31.4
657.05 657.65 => 28.8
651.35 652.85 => 30.9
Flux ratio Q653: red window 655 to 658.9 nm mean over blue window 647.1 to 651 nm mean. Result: 1.01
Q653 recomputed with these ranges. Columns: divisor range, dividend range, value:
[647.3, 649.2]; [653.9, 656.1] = 1.11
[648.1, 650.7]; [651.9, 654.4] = 1.17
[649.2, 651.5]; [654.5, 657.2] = 1.04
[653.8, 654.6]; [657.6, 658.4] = 0.80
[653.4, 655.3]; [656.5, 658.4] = 0.86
